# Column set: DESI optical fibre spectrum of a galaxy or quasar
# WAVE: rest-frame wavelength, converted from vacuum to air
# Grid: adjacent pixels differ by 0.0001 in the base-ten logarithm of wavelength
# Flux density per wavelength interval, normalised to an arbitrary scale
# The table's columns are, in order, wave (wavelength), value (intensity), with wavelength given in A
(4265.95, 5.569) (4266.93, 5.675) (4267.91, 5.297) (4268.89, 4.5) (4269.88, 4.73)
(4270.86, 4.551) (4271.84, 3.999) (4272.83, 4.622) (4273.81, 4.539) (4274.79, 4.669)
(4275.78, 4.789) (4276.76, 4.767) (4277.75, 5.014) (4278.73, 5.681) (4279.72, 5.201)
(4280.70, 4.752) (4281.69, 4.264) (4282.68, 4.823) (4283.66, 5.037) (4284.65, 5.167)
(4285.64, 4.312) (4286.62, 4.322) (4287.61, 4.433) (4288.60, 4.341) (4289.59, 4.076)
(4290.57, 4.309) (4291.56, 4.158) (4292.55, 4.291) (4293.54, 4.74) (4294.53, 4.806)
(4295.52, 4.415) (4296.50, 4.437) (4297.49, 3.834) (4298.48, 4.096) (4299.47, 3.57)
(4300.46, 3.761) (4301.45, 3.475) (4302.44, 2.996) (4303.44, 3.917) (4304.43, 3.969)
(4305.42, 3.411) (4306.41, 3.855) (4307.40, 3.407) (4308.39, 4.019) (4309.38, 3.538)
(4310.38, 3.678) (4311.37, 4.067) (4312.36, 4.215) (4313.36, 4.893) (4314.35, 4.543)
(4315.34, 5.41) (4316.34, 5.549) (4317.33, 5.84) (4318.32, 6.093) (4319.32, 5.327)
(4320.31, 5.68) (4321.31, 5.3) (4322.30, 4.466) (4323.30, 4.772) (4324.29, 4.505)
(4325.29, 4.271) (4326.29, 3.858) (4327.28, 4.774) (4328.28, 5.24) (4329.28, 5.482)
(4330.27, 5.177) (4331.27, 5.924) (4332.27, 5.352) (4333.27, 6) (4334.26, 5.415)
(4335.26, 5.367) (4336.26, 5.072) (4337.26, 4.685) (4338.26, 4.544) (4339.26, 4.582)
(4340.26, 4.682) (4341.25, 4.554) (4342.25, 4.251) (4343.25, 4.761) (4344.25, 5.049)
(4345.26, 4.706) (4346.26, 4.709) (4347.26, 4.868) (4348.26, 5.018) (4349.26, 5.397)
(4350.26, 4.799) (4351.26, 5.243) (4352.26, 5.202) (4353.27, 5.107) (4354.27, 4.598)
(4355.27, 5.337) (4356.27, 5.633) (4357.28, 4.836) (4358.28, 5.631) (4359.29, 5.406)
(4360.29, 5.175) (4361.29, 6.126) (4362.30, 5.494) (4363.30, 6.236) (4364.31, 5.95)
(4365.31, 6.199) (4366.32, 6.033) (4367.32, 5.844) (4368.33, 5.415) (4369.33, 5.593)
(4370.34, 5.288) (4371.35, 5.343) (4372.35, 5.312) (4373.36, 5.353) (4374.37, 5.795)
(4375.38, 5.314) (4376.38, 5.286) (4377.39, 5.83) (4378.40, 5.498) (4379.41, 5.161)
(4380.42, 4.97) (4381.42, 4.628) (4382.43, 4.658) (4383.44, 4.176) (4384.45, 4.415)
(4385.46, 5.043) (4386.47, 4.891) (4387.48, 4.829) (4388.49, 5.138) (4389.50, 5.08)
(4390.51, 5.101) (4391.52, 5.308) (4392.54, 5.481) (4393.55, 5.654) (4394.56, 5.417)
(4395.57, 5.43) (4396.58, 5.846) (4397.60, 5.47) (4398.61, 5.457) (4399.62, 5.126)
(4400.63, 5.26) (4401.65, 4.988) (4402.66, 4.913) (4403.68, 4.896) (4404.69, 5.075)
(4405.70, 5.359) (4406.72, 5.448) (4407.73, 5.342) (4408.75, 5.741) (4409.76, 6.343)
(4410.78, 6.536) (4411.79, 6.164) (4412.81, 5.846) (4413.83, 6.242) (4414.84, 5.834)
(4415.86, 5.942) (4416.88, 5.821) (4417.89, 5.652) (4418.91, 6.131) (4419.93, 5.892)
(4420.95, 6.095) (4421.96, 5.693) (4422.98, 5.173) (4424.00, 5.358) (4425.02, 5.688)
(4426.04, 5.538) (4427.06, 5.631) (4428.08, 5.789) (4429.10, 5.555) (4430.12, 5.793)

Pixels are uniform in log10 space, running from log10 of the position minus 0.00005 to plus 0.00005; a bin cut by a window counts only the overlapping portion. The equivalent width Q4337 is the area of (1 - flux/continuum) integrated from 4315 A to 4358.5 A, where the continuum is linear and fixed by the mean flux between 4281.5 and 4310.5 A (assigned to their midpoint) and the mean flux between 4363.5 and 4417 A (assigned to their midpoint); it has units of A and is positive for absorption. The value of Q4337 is -3.7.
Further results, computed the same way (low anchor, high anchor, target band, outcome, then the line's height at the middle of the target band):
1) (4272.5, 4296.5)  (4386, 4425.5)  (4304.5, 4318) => 1.4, 4.84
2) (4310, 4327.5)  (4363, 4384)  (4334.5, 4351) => 0.9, 5.1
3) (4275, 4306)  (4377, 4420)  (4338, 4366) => -1.2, 4.95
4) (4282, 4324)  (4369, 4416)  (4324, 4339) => -1.1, 4.71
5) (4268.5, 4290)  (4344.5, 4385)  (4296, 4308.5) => 2.8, 4.83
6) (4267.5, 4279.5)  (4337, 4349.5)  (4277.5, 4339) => 1.9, 4.76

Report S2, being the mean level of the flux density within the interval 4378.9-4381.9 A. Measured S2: 4.93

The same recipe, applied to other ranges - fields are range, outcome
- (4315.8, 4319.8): 5.7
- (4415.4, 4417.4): 5.89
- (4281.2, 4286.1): 4.72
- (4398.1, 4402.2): 5.21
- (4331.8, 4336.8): 5.44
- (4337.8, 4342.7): 4.53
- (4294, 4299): 4.32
